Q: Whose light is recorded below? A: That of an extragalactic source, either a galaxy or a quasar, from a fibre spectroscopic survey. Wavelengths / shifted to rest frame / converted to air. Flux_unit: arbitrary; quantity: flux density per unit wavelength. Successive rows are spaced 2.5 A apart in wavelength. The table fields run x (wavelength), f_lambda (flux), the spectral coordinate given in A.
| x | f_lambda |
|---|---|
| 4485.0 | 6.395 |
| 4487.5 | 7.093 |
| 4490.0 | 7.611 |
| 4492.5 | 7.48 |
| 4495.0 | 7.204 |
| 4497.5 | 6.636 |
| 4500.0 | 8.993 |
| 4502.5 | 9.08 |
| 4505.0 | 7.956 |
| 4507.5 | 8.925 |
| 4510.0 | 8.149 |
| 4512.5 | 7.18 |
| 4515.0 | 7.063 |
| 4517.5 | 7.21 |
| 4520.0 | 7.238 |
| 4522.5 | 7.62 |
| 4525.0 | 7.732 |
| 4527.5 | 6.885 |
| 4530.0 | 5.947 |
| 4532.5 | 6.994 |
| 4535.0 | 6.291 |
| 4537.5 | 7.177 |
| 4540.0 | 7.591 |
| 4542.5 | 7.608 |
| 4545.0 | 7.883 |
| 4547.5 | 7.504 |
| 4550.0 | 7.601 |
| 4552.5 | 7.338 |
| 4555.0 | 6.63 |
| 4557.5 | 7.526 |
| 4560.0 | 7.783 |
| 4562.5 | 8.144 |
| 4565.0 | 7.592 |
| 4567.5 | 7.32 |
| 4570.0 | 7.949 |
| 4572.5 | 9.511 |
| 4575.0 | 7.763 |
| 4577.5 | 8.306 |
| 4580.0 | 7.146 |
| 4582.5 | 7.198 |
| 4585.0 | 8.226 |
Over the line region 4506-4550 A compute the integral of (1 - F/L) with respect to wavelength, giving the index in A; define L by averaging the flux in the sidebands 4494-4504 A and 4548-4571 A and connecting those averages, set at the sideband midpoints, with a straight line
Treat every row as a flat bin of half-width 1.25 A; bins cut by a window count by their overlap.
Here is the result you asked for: 2.3 A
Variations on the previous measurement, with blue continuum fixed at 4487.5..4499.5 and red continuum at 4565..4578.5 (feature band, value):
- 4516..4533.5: 1.3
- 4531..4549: 1.2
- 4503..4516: -0.8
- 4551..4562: 0.8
